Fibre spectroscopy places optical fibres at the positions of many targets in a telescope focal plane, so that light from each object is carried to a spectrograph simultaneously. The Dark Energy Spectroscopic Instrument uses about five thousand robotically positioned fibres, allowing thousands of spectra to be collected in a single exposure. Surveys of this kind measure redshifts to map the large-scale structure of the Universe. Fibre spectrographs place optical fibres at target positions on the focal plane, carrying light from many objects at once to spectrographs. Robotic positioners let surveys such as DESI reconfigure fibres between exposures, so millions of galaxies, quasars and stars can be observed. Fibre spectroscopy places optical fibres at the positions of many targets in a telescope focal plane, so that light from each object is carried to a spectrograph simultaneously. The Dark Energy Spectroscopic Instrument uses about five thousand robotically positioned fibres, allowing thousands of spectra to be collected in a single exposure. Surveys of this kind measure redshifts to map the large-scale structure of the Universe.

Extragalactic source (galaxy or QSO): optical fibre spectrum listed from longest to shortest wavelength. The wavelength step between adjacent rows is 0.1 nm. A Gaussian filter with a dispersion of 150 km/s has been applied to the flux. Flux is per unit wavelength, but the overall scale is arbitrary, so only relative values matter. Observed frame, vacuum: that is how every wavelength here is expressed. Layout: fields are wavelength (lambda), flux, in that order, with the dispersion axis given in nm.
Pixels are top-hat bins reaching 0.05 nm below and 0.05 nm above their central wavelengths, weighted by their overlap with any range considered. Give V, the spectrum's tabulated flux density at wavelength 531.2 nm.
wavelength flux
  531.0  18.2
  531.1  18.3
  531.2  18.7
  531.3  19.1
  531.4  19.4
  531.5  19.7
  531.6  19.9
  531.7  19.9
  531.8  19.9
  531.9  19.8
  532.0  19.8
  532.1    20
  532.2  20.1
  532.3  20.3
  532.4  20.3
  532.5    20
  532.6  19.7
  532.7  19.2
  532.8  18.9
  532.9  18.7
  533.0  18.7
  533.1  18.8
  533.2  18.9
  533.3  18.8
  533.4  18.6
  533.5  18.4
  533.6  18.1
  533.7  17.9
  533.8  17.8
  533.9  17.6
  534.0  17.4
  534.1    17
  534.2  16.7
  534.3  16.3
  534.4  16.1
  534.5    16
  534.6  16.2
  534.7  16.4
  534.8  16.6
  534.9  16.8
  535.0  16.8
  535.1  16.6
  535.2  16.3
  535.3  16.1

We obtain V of 18.7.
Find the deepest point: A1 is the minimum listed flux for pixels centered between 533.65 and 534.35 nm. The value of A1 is 16.3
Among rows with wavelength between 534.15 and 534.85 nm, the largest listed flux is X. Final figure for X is 16.7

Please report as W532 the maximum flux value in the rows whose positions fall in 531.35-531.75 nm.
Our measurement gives 19.9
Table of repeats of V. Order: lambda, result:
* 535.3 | 16.1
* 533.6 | 18.1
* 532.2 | 20.1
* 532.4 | 20.3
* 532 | 19.8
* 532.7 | 19.2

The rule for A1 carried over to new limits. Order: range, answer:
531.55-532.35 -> 19.8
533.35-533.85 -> 17.8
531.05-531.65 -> 18.3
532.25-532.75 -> 19.2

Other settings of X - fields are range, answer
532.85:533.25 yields 18.9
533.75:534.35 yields 17.8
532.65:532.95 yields 19.2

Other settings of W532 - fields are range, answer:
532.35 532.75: 20.3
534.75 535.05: 16.8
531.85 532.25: 20.1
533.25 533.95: 18.8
